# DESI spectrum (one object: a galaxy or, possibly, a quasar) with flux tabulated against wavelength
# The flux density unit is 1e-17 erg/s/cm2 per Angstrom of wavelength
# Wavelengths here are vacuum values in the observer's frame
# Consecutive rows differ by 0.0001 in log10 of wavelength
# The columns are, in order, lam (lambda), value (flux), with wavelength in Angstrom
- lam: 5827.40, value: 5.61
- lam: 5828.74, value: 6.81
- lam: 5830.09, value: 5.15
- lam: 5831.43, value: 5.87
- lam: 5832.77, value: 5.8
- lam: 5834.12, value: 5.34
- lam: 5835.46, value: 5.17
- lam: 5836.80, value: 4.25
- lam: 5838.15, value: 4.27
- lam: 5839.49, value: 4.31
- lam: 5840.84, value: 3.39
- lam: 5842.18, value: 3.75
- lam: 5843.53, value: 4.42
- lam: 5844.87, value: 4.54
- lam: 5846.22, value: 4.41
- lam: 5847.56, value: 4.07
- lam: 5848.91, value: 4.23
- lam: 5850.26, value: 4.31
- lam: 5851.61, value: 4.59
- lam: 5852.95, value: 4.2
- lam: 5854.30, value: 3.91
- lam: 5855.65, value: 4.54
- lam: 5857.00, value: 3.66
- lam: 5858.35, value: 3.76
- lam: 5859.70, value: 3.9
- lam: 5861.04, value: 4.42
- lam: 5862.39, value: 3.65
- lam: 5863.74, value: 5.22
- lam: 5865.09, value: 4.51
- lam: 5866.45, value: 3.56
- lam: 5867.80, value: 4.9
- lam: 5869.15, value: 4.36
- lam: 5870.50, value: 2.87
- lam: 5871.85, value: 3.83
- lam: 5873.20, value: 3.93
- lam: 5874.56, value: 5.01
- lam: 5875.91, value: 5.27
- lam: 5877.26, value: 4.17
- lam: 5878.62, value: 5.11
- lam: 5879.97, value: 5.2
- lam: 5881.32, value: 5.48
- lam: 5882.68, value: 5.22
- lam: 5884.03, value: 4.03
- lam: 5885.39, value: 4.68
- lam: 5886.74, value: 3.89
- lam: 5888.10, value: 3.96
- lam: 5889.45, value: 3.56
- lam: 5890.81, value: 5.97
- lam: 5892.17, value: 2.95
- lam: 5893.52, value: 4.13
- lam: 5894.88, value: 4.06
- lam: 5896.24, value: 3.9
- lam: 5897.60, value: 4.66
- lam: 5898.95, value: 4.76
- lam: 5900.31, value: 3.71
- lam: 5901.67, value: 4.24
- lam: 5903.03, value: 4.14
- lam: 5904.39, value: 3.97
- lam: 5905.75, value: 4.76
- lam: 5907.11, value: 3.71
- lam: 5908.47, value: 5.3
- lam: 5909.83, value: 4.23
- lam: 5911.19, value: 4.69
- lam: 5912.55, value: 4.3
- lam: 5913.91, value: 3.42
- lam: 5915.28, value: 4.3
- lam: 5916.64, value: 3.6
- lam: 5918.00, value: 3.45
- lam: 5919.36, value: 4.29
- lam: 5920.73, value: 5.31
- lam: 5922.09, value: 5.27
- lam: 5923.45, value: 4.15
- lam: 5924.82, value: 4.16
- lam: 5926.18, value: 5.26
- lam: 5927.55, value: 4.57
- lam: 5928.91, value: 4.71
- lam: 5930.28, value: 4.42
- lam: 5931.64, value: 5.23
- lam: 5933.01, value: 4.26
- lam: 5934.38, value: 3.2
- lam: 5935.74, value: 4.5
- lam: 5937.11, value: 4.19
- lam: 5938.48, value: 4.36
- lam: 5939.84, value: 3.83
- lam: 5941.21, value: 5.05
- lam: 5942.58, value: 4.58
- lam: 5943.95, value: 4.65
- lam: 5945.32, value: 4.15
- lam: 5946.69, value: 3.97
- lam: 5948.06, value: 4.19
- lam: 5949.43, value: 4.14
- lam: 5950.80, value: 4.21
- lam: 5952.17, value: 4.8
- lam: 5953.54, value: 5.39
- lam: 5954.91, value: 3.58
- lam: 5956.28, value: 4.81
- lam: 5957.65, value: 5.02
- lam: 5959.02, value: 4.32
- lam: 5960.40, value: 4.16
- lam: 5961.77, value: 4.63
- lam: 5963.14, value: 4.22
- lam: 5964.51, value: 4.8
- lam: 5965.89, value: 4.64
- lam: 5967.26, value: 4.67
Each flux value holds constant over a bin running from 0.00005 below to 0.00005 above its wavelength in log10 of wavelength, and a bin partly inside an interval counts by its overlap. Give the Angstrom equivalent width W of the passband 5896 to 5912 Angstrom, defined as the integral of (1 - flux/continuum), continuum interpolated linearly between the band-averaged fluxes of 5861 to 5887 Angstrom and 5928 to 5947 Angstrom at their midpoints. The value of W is 0.3 Angstrom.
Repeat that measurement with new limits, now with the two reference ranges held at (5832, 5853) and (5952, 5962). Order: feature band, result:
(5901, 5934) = 1.0 Angstrom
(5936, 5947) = 0.5 Angstrom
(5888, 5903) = 1.1 Angstrom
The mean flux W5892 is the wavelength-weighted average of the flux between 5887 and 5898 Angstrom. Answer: 4.12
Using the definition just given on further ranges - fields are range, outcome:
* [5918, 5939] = 4.49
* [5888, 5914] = 4.25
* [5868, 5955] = 4.37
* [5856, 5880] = 4.28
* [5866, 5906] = 4.34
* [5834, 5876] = 4.24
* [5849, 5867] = 4.18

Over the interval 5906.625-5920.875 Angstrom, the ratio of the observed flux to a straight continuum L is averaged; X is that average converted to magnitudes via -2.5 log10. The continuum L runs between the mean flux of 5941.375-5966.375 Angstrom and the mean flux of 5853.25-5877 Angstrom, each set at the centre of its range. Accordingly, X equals 0.04 mag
